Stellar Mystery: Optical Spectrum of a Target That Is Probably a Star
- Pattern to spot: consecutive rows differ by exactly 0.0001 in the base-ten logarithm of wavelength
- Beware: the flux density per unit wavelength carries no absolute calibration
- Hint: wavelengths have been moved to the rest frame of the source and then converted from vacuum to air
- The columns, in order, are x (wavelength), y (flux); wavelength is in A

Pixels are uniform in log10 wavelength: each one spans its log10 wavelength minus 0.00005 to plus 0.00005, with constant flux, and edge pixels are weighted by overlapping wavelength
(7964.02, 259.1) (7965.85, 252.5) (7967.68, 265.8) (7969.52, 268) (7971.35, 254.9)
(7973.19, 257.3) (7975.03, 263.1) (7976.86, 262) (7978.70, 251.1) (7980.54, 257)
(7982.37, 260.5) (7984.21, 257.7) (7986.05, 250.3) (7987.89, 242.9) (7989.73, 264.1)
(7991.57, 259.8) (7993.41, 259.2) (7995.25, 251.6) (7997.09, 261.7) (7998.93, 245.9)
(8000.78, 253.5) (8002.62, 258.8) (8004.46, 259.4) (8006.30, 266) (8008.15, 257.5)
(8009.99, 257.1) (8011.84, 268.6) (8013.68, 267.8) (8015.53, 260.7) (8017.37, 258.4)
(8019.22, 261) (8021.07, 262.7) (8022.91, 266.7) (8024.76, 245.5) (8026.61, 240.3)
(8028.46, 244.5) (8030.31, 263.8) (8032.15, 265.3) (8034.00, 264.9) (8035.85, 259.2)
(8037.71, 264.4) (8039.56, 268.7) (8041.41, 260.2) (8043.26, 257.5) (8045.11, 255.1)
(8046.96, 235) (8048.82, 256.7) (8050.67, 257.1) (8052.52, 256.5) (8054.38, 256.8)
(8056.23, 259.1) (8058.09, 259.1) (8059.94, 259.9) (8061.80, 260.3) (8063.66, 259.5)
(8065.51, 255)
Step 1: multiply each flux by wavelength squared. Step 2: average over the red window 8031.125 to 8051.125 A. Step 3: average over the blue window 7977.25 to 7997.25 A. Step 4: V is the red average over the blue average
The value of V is 1.02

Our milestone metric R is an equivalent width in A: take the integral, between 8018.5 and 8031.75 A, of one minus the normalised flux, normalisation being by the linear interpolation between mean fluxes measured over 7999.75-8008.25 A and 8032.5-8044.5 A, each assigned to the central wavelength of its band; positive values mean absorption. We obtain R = 0.29 A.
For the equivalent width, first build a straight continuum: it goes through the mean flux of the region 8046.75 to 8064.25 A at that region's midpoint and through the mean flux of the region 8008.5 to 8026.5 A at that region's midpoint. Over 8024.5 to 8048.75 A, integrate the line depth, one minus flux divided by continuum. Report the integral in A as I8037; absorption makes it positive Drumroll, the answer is 0.2 A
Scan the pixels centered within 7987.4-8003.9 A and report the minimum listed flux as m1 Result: 242.9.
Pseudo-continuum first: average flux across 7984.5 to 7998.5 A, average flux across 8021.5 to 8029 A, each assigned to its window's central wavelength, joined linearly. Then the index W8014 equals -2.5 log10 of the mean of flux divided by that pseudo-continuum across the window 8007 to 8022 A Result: -0.04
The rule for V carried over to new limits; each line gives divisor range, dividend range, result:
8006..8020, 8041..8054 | 0.98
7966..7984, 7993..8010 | 1.00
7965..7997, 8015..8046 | 1.02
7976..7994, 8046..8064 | 1.02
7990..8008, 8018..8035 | 1.01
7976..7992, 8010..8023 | 1.04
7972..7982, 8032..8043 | 1.03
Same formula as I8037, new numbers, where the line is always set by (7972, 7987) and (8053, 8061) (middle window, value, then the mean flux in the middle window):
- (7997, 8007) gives 0.02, 257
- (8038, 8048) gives 0.09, 256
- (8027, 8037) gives -0.02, 259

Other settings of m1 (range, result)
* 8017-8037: 240.3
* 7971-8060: 235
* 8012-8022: 258.4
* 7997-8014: 245.9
